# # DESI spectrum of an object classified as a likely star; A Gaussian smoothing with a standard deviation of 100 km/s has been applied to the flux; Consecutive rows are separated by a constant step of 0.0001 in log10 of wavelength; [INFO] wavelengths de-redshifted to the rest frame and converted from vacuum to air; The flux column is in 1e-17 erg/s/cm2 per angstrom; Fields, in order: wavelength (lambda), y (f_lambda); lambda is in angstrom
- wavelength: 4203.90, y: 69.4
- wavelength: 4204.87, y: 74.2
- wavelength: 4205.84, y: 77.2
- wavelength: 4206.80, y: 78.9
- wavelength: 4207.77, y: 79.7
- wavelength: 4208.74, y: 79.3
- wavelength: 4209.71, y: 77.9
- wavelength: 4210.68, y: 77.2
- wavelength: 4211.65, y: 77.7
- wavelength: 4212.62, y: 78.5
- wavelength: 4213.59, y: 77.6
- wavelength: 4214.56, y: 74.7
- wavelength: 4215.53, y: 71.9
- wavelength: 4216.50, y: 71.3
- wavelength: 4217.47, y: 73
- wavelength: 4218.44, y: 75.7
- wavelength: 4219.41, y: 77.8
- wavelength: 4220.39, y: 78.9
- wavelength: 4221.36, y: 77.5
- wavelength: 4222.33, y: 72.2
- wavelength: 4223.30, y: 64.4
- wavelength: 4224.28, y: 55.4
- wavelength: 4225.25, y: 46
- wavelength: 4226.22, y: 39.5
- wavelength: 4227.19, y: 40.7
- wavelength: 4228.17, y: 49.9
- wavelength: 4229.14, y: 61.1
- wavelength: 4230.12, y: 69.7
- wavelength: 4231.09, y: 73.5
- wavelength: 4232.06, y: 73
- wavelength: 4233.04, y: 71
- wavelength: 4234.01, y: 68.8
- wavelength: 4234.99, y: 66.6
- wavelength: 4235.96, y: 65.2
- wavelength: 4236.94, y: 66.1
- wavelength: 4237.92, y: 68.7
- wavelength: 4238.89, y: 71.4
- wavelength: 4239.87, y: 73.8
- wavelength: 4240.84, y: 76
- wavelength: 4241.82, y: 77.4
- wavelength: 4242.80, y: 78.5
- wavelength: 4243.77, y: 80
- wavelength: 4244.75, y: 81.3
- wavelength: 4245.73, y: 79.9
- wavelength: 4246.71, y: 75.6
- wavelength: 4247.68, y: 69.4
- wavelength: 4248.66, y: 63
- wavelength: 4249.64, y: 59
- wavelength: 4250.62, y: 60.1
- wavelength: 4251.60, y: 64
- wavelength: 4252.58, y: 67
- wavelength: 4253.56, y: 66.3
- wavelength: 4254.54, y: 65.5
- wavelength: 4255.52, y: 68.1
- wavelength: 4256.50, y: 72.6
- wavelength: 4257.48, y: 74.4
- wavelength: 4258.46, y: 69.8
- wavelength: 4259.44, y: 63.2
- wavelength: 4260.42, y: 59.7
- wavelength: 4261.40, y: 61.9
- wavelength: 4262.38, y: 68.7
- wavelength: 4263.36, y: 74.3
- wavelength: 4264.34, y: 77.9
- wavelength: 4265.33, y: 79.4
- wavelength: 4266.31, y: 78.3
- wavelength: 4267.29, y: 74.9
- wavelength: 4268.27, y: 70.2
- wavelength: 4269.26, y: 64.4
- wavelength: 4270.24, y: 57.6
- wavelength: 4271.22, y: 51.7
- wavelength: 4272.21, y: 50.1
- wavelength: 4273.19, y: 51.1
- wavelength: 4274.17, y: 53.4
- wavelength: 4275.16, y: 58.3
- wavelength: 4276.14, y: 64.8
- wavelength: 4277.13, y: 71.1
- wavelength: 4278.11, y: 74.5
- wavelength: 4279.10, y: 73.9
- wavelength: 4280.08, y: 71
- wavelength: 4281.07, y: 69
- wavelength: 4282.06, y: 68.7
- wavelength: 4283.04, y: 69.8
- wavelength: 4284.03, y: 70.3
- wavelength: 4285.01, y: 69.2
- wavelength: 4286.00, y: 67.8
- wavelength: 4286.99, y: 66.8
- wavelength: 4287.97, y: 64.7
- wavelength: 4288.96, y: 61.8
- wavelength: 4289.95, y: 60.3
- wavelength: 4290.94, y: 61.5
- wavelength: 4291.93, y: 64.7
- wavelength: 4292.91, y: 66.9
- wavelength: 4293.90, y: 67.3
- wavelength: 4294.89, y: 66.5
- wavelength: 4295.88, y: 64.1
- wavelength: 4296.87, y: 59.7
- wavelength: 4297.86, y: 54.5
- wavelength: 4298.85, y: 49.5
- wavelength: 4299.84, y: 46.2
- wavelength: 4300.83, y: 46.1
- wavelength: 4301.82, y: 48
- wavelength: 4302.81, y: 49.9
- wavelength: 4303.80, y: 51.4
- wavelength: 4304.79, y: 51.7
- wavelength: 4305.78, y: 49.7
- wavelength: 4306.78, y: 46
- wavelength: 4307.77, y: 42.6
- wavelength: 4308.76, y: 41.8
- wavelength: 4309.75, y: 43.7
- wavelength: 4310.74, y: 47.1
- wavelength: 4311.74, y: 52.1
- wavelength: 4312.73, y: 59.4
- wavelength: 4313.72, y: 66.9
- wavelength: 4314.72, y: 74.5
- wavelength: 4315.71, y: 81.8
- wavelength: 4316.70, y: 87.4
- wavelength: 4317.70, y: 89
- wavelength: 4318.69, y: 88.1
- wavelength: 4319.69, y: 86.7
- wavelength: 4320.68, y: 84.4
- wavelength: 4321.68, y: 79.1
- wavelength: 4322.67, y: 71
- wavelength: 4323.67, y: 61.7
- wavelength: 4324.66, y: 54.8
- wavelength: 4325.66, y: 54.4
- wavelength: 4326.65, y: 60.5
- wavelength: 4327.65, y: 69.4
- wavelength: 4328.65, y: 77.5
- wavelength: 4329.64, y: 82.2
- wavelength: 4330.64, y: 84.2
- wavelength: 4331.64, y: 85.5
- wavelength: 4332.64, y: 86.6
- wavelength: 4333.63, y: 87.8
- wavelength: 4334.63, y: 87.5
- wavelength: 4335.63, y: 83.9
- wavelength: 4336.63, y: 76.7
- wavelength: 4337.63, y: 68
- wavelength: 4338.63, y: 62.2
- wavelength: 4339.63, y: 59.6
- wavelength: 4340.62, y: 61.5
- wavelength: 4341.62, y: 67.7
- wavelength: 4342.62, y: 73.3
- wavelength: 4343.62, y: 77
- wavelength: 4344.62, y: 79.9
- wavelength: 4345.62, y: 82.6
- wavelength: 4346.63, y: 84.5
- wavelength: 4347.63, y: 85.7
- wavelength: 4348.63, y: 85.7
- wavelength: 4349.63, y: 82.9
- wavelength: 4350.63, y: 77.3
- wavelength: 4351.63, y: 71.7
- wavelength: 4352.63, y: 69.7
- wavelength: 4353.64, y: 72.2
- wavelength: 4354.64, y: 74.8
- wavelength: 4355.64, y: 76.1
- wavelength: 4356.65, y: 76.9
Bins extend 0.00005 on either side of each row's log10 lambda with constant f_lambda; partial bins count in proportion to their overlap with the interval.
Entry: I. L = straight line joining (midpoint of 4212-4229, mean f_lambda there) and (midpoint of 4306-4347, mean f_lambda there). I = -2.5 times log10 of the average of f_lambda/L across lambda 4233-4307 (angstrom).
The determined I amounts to 0.05 mag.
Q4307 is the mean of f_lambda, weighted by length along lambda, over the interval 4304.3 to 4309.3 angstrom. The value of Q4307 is 46.3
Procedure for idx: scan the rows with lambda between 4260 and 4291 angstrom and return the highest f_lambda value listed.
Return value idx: 79.4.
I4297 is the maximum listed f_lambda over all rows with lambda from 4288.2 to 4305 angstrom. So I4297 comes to 67.3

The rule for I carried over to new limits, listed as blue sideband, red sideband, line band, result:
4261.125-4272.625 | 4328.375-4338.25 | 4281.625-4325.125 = 0.202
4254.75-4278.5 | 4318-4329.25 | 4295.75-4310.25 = 0.379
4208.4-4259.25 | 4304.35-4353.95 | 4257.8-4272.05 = 0.037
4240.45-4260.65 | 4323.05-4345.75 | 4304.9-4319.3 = 0.167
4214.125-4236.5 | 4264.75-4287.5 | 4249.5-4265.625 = -0.025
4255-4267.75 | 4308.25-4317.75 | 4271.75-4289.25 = 0.043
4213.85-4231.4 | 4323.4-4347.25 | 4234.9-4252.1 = -0.065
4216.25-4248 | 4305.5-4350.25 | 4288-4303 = 0.211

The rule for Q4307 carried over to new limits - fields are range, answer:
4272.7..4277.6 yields 59.7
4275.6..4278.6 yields 70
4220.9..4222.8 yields 74.9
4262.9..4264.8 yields 76.2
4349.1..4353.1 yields 75.7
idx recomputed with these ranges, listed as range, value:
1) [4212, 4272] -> 81.3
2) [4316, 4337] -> 89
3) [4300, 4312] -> 52.1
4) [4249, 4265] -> 77.9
